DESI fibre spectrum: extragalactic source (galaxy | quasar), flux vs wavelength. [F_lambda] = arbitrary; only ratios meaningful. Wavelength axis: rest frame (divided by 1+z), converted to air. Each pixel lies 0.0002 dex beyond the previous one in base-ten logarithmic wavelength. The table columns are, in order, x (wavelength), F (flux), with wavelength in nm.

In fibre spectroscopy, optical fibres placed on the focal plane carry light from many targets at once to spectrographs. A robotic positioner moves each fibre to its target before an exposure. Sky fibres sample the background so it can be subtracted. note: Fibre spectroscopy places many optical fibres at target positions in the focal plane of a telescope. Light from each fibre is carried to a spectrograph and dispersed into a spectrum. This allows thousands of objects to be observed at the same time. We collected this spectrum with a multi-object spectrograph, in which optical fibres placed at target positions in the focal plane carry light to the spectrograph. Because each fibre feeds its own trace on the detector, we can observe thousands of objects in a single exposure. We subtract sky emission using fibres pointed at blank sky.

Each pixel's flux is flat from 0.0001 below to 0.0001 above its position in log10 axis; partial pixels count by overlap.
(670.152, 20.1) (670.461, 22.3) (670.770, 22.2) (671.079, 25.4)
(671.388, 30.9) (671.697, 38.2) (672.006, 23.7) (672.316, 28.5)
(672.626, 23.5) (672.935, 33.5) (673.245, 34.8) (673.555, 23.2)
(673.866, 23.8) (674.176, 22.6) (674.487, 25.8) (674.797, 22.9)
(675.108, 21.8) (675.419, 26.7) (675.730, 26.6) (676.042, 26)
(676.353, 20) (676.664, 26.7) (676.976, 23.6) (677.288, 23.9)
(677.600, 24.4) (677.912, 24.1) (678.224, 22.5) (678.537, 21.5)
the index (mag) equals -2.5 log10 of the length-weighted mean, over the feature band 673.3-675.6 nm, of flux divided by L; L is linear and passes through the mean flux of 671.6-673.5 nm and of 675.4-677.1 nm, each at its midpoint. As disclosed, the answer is 0.12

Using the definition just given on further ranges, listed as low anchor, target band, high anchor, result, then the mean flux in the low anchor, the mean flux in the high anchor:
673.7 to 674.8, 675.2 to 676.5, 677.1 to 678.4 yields -0.041 mag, 23.9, 23.7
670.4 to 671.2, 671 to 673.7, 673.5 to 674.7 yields -0.233 mag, 23.3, 23.9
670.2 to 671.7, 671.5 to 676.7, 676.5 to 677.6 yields -0.041 mag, 26.2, 24.6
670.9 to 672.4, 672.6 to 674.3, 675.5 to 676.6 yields 0.006 mag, 29.3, 24.6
